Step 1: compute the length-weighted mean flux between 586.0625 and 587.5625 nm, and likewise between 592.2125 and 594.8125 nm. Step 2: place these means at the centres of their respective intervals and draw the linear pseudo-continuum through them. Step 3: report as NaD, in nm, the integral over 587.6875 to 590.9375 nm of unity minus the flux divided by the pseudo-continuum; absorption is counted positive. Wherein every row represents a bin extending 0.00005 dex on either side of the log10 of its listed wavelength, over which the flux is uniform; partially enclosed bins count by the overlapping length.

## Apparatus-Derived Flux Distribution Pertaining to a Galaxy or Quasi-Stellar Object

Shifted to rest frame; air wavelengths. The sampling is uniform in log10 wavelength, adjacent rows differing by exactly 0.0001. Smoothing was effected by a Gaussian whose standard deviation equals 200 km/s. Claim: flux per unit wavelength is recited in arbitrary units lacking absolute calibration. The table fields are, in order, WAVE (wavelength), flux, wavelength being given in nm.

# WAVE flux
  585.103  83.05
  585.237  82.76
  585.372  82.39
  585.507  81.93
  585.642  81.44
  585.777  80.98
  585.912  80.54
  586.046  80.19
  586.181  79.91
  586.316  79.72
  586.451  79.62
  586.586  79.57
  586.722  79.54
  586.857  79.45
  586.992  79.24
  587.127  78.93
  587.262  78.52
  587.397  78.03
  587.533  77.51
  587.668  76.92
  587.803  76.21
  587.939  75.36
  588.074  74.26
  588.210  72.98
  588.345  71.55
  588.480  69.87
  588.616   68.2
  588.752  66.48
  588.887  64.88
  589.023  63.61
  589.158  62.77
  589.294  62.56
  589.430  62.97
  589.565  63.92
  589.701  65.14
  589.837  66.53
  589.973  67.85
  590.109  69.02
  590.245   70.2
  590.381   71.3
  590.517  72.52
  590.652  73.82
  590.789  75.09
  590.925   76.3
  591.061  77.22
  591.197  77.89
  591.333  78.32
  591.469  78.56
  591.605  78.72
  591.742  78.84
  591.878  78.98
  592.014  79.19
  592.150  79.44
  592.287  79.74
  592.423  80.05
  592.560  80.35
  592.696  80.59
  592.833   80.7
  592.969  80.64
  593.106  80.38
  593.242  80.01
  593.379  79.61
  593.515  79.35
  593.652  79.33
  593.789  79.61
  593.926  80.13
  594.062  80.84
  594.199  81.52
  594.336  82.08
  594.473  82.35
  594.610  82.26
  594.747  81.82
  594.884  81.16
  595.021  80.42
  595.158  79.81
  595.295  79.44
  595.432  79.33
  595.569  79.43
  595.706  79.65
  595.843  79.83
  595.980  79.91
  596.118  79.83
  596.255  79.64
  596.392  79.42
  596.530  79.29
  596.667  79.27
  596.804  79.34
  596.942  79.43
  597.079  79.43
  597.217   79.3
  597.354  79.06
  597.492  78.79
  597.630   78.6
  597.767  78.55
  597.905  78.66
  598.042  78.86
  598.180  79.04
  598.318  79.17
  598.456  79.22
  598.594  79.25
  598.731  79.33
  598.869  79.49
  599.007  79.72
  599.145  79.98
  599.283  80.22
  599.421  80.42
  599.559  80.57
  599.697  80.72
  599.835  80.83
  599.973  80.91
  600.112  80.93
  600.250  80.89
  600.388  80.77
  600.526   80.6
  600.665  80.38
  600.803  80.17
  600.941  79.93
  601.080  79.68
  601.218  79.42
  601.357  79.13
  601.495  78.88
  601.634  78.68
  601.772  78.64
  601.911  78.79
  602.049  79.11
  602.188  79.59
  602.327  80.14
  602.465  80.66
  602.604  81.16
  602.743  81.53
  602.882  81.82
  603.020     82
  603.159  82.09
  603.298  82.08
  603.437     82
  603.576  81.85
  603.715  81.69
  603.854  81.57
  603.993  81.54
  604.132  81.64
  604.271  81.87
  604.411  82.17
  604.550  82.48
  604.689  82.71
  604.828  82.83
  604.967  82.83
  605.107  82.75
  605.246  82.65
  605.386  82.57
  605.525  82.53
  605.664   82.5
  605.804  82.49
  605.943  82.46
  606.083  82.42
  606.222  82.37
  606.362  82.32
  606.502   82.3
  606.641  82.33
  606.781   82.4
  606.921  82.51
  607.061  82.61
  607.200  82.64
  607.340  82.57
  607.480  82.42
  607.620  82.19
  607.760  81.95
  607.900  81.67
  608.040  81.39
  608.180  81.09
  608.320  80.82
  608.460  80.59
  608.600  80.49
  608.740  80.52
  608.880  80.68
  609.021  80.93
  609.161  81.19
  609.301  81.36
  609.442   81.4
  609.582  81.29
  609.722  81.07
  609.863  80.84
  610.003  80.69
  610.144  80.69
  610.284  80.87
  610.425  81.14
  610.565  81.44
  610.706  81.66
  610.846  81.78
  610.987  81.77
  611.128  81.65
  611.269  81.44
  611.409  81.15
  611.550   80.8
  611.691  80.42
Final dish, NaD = 0.42 nm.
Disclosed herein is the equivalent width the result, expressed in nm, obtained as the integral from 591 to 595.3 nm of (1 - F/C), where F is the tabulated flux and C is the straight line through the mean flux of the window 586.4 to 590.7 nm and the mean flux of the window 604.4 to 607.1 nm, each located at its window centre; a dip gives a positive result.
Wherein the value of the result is -0.306 nm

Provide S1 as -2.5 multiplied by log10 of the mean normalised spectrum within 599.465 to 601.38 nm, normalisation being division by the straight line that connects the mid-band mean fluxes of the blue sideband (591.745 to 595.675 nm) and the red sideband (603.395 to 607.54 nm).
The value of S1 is 0.01 mag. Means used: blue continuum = 80.3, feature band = 80.4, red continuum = 82.3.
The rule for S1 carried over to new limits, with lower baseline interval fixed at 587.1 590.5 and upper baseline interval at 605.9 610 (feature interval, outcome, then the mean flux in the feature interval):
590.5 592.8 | -0.09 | 78.1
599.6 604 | -0.04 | 80.6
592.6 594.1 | -0.10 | 80.1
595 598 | -0.07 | 79.4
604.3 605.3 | -0.04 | 82.6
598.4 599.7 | -0.05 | 79.9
